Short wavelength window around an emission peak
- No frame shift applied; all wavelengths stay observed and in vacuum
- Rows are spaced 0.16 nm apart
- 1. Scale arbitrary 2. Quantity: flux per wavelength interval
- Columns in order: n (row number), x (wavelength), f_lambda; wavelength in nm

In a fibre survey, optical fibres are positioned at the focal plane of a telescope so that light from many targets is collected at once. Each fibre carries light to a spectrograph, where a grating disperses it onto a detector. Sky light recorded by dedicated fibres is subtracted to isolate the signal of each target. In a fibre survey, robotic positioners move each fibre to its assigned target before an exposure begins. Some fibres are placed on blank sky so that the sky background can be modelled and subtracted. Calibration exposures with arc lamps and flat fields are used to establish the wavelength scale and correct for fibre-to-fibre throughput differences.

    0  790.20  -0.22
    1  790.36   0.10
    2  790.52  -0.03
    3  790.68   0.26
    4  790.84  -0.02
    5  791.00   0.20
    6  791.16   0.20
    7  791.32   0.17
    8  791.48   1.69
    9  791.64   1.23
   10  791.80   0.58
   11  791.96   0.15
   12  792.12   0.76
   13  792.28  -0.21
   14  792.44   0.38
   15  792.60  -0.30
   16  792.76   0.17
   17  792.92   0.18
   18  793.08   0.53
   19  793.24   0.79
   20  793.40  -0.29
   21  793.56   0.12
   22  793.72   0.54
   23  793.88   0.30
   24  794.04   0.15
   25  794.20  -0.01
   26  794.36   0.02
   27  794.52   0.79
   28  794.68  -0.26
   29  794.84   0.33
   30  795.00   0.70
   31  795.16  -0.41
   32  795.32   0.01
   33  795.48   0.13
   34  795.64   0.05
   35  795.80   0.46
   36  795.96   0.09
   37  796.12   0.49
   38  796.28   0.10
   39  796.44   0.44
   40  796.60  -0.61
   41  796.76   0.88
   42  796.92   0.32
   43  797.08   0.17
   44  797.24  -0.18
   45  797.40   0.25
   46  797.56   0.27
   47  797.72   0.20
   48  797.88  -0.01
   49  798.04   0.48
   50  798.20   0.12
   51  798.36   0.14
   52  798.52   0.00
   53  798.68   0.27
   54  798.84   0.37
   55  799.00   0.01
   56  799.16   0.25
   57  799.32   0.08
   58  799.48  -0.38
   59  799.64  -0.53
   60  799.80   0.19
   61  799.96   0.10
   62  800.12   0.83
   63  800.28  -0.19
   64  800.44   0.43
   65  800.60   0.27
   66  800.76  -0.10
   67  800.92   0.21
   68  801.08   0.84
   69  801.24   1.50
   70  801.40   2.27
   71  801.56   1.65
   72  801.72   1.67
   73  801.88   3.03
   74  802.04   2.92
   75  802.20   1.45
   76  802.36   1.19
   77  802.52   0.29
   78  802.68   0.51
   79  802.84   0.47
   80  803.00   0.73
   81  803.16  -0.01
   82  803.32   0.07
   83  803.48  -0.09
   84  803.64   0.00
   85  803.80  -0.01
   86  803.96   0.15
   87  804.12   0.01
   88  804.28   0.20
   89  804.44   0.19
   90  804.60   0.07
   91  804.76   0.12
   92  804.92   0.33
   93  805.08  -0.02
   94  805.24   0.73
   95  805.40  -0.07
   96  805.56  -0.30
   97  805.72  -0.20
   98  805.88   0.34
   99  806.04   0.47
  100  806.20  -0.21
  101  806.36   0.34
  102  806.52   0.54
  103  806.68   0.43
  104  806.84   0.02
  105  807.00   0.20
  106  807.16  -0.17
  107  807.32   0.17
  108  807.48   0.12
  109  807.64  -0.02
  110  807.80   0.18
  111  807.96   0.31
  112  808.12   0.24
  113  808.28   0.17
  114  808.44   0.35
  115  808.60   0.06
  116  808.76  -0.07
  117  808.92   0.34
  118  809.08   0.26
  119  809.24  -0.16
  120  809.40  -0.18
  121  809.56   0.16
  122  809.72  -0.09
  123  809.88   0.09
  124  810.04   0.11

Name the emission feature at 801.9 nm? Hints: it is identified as [O II]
